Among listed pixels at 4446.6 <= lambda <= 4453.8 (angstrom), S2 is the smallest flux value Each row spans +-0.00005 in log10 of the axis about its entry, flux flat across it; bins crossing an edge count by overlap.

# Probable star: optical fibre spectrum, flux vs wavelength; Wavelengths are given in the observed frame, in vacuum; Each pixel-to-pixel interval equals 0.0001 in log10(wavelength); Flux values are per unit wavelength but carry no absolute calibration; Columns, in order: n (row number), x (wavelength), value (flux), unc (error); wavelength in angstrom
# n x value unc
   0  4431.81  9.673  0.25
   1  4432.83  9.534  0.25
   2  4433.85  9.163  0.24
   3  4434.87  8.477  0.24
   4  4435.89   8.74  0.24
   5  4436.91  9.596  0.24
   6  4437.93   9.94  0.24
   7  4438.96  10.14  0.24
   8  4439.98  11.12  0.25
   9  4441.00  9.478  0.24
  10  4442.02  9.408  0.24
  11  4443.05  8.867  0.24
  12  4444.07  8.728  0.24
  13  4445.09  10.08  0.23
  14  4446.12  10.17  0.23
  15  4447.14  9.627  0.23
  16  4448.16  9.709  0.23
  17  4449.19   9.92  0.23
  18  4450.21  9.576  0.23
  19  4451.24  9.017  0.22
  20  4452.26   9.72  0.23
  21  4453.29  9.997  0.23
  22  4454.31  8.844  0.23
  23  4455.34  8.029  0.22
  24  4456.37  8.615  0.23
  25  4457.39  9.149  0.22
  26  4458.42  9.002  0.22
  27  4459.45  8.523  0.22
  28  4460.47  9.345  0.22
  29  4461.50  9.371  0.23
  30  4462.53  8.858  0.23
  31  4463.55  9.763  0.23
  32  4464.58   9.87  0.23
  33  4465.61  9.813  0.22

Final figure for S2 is 9.017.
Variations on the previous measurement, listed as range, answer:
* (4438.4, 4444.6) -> 8.728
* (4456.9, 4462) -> 8.523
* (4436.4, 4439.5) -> 9.596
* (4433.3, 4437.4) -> 8.477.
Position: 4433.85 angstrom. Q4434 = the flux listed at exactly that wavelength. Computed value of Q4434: 9.163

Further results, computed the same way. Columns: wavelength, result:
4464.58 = 9.87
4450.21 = 9.576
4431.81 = 9.673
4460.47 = 9.345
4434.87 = 8.477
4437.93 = 9.94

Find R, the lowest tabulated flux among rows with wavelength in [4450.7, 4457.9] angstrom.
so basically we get 8.029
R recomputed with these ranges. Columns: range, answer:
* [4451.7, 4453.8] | 9.72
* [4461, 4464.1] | 8.858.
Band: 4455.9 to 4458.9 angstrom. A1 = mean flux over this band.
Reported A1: 8.93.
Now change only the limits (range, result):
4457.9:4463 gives 9.01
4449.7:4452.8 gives 9.43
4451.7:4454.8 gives 9.53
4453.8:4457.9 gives 8.66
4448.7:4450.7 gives 9.77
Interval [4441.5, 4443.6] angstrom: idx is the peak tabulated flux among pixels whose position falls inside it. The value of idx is 9.408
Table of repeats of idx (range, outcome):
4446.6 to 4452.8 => 9.92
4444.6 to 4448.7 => 10.17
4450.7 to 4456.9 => 9.997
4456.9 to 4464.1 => 9.763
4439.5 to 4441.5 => 11.12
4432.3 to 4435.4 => 9.534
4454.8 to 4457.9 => 9.149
